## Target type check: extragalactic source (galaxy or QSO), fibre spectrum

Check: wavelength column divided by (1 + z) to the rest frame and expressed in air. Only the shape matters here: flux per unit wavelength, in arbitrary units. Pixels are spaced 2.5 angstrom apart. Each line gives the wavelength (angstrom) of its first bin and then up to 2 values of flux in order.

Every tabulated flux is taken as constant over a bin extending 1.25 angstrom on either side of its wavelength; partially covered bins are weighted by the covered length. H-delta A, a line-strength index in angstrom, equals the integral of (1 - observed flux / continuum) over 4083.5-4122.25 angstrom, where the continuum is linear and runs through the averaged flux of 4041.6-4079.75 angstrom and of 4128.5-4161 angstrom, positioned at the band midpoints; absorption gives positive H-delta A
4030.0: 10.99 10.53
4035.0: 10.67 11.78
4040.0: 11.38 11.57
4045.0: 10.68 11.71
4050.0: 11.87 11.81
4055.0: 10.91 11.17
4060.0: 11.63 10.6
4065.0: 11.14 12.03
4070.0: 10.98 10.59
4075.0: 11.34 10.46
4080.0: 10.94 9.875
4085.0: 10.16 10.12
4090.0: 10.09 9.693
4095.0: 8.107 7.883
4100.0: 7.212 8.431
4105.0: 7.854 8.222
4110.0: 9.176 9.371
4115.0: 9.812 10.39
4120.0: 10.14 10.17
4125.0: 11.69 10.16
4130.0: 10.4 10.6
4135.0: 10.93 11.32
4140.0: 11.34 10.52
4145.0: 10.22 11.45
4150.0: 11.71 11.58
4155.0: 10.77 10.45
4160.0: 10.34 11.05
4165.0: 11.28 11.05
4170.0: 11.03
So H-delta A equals 6.71 angstrom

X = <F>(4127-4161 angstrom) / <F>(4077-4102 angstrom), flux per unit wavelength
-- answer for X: 1.16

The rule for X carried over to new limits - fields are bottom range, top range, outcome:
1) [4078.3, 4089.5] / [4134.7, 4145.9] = 1.06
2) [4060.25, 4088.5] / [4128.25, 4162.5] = 1.01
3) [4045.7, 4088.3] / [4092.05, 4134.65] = 0.85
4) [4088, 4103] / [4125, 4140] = 1.25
